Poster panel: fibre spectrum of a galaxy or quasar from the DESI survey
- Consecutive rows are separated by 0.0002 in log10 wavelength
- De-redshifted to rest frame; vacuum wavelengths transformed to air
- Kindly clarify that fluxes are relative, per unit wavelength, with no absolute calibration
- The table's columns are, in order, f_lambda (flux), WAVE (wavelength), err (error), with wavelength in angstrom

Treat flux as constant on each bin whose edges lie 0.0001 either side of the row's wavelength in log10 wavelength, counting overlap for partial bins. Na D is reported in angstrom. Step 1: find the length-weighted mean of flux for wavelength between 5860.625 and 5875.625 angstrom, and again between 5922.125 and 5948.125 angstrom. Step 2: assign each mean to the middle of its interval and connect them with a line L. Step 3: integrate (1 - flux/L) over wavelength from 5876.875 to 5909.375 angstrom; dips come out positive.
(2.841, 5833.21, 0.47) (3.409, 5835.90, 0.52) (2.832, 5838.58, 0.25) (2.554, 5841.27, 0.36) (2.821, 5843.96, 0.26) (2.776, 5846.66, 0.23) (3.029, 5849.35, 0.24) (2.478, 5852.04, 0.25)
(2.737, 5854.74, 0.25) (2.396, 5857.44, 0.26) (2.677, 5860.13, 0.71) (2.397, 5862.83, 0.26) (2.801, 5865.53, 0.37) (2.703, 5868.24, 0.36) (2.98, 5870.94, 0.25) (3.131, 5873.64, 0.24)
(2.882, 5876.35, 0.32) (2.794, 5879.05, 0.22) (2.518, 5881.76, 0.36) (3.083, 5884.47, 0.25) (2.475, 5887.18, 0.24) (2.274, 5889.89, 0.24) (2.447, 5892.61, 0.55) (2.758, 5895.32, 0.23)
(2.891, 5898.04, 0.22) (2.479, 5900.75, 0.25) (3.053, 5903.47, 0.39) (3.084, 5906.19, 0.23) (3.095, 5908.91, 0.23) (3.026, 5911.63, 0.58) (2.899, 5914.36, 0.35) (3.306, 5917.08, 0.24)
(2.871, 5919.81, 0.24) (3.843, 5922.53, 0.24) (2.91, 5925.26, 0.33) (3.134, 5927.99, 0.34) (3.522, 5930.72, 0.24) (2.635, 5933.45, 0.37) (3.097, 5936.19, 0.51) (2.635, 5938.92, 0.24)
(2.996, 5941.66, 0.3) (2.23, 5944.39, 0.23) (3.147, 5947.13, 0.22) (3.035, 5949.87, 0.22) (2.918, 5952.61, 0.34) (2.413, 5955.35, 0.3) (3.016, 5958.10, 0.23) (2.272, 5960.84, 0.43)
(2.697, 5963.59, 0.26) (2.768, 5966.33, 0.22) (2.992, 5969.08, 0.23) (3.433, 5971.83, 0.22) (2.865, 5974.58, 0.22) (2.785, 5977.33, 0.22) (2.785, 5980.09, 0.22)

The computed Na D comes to 1.4 angstrom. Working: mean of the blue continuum 2.8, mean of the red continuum 2.98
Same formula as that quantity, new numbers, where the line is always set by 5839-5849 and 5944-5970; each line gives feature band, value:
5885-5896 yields 1.0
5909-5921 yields -1.2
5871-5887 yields -0.6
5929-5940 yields -0.9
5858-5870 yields 0.5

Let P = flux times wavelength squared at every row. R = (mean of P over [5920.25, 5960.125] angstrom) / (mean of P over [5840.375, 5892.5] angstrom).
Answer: 1.1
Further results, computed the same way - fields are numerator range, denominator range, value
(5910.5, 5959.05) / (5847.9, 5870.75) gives 1.14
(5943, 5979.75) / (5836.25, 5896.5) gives 1.07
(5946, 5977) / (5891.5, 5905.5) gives 1.06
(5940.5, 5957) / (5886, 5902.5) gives 1.11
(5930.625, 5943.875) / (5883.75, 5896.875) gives 1.13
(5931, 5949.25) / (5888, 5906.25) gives 1.08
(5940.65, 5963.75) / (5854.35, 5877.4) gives 1.03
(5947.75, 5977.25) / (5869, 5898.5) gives 1.07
